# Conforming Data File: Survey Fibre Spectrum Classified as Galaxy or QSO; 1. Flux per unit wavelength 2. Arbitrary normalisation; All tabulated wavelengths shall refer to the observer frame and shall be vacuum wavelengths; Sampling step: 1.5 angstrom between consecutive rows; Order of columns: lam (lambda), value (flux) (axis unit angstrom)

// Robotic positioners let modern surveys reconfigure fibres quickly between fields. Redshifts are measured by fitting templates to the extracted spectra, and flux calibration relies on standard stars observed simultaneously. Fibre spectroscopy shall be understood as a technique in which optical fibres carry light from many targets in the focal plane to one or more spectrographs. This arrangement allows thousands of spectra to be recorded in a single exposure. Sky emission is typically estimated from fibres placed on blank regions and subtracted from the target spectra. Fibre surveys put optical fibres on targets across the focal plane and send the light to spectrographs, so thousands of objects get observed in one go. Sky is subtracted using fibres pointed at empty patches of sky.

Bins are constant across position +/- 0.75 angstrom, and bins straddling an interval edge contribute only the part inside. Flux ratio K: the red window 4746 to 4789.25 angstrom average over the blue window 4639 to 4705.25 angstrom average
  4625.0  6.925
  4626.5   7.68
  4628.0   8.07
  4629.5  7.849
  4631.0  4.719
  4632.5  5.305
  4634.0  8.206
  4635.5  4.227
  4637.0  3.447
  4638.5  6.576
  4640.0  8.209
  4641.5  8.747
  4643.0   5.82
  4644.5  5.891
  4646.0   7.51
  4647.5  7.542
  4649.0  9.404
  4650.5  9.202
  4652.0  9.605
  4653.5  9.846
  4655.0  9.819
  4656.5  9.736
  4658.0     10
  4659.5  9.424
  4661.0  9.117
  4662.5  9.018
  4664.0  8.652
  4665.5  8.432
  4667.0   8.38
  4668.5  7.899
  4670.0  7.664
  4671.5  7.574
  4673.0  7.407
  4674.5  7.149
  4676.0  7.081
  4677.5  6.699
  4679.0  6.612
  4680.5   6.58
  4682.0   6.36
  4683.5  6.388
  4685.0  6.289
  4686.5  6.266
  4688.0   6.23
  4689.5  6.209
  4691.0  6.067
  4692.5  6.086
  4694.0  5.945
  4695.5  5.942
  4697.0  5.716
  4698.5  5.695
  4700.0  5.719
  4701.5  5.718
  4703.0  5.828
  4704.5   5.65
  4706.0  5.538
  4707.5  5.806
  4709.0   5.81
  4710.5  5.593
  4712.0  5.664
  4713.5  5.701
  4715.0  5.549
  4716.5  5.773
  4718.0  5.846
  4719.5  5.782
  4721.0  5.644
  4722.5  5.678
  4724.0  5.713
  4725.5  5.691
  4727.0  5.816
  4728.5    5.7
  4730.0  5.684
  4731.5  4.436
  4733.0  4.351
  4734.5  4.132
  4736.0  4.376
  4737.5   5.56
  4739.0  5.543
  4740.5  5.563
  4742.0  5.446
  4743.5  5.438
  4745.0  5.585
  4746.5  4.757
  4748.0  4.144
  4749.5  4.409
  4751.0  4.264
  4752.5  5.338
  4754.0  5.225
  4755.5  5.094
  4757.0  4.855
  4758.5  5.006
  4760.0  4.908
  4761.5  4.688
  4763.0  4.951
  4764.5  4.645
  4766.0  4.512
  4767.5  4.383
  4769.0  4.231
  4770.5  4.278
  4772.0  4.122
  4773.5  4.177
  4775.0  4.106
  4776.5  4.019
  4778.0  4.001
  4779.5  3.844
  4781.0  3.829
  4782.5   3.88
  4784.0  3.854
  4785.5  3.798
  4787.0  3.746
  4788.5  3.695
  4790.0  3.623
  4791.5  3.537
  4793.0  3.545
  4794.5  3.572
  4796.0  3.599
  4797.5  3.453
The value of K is 0.59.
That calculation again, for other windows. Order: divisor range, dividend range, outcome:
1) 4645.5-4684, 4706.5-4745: 0.66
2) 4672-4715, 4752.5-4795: 0.69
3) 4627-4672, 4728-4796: 0.57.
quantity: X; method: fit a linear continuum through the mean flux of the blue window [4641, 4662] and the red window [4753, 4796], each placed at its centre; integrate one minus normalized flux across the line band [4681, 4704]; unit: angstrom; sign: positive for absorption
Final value 3.74 angstrom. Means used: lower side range 8.69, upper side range 4.21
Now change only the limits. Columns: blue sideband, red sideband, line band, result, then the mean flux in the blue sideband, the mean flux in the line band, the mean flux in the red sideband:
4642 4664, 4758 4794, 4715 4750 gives 2.9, 8.71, 5.28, 4.13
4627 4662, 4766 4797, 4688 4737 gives 2.1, 7.76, 5.6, 3.9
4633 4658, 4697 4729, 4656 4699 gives -2.6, 7.78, 7.26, 5.71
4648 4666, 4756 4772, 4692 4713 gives 4.5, 9.34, 5.76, 4.63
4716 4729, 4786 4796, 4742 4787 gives -0.5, 5.74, 4.5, 3.62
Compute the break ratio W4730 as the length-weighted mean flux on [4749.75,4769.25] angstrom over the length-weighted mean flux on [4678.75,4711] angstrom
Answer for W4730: 0.80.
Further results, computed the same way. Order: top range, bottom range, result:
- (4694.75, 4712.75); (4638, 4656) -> 0.70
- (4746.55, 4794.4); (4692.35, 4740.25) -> 0.77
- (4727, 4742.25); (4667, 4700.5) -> 0.78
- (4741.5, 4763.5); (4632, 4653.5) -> 0.68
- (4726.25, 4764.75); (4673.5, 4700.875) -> 0.80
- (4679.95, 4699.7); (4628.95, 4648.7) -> 0.94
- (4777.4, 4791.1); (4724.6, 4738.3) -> 0.75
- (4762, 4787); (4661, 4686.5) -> 0.56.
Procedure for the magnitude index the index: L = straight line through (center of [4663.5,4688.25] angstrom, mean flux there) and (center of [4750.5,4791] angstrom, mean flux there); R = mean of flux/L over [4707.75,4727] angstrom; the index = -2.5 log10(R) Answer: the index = 0.04 mag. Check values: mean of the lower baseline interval 7.16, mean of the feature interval 5.71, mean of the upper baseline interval 4.33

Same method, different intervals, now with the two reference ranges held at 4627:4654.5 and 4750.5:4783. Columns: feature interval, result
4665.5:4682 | -0.122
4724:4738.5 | 0.030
